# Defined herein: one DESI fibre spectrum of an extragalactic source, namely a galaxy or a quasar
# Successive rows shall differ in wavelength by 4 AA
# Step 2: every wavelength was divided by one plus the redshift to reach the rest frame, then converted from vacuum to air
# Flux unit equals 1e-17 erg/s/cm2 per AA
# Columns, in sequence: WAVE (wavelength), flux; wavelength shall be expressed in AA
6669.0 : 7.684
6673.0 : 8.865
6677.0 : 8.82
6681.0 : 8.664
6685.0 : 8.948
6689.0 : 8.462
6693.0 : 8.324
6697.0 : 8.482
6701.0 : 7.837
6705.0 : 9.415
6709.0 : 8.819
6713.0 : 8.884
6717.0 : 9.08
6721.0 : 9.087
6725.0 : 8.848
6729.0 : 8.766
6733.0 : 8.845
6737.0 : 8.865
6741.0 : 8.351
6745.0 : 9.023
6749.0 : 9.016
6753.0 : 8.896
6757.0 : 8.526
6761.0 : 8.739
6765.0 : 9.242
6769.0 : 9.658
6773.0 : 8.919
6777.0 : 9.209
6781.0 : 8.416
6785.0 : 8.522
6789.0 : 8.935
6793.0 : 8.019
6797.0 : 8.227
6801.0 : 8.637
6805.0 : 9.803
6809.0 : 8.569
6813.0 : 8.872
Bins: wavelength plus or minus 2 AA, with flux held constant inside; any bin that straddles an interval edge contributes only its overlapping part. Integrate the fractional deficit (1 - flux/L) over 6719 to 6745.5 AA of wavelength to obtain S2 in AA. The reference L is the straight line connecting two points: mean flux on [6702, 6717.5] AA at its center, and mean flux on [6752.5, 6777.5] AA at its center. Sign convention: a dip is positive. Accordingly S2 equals 0.5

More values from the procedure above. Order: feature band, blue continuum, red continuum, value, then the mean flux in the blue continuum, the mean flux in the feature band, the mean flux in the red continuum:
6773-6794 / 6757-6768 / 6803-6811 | 0.9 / 8.97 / 8.68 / 9.19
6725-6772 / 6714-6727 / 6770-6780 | 0.7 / 9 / 8.9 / 9.06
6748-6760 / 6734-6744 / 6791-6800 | -0.3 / 8.67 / 8.79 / 8.18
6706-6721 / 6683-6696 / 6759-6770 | -0.4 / 8.57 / 8.98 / 9.17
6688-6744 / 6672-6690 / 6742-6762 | 0.4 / 8.76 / 8.73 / 8.82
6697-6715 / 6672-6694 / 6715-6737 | 0.2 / 8.69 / 8.71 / 8.92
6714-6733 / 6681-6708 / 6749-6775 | -0.4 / 8.59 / 8.93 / 9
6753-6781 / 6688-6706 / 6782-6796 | -1.7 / 8.46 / 8.99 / 8.47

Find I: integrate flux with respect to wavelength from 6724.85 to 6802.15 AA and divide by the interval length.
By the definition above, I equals 8.78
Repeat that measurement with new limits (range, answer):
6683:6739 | 8.76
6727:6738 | 8.82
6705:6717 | 8.98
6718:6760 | 8.83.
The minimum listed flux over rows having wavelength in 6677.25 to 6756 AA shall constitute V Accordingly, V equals 7.837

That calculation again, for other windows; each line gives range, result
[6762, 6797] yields 8.019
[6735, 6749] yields 8.351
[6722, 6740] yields 8.766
